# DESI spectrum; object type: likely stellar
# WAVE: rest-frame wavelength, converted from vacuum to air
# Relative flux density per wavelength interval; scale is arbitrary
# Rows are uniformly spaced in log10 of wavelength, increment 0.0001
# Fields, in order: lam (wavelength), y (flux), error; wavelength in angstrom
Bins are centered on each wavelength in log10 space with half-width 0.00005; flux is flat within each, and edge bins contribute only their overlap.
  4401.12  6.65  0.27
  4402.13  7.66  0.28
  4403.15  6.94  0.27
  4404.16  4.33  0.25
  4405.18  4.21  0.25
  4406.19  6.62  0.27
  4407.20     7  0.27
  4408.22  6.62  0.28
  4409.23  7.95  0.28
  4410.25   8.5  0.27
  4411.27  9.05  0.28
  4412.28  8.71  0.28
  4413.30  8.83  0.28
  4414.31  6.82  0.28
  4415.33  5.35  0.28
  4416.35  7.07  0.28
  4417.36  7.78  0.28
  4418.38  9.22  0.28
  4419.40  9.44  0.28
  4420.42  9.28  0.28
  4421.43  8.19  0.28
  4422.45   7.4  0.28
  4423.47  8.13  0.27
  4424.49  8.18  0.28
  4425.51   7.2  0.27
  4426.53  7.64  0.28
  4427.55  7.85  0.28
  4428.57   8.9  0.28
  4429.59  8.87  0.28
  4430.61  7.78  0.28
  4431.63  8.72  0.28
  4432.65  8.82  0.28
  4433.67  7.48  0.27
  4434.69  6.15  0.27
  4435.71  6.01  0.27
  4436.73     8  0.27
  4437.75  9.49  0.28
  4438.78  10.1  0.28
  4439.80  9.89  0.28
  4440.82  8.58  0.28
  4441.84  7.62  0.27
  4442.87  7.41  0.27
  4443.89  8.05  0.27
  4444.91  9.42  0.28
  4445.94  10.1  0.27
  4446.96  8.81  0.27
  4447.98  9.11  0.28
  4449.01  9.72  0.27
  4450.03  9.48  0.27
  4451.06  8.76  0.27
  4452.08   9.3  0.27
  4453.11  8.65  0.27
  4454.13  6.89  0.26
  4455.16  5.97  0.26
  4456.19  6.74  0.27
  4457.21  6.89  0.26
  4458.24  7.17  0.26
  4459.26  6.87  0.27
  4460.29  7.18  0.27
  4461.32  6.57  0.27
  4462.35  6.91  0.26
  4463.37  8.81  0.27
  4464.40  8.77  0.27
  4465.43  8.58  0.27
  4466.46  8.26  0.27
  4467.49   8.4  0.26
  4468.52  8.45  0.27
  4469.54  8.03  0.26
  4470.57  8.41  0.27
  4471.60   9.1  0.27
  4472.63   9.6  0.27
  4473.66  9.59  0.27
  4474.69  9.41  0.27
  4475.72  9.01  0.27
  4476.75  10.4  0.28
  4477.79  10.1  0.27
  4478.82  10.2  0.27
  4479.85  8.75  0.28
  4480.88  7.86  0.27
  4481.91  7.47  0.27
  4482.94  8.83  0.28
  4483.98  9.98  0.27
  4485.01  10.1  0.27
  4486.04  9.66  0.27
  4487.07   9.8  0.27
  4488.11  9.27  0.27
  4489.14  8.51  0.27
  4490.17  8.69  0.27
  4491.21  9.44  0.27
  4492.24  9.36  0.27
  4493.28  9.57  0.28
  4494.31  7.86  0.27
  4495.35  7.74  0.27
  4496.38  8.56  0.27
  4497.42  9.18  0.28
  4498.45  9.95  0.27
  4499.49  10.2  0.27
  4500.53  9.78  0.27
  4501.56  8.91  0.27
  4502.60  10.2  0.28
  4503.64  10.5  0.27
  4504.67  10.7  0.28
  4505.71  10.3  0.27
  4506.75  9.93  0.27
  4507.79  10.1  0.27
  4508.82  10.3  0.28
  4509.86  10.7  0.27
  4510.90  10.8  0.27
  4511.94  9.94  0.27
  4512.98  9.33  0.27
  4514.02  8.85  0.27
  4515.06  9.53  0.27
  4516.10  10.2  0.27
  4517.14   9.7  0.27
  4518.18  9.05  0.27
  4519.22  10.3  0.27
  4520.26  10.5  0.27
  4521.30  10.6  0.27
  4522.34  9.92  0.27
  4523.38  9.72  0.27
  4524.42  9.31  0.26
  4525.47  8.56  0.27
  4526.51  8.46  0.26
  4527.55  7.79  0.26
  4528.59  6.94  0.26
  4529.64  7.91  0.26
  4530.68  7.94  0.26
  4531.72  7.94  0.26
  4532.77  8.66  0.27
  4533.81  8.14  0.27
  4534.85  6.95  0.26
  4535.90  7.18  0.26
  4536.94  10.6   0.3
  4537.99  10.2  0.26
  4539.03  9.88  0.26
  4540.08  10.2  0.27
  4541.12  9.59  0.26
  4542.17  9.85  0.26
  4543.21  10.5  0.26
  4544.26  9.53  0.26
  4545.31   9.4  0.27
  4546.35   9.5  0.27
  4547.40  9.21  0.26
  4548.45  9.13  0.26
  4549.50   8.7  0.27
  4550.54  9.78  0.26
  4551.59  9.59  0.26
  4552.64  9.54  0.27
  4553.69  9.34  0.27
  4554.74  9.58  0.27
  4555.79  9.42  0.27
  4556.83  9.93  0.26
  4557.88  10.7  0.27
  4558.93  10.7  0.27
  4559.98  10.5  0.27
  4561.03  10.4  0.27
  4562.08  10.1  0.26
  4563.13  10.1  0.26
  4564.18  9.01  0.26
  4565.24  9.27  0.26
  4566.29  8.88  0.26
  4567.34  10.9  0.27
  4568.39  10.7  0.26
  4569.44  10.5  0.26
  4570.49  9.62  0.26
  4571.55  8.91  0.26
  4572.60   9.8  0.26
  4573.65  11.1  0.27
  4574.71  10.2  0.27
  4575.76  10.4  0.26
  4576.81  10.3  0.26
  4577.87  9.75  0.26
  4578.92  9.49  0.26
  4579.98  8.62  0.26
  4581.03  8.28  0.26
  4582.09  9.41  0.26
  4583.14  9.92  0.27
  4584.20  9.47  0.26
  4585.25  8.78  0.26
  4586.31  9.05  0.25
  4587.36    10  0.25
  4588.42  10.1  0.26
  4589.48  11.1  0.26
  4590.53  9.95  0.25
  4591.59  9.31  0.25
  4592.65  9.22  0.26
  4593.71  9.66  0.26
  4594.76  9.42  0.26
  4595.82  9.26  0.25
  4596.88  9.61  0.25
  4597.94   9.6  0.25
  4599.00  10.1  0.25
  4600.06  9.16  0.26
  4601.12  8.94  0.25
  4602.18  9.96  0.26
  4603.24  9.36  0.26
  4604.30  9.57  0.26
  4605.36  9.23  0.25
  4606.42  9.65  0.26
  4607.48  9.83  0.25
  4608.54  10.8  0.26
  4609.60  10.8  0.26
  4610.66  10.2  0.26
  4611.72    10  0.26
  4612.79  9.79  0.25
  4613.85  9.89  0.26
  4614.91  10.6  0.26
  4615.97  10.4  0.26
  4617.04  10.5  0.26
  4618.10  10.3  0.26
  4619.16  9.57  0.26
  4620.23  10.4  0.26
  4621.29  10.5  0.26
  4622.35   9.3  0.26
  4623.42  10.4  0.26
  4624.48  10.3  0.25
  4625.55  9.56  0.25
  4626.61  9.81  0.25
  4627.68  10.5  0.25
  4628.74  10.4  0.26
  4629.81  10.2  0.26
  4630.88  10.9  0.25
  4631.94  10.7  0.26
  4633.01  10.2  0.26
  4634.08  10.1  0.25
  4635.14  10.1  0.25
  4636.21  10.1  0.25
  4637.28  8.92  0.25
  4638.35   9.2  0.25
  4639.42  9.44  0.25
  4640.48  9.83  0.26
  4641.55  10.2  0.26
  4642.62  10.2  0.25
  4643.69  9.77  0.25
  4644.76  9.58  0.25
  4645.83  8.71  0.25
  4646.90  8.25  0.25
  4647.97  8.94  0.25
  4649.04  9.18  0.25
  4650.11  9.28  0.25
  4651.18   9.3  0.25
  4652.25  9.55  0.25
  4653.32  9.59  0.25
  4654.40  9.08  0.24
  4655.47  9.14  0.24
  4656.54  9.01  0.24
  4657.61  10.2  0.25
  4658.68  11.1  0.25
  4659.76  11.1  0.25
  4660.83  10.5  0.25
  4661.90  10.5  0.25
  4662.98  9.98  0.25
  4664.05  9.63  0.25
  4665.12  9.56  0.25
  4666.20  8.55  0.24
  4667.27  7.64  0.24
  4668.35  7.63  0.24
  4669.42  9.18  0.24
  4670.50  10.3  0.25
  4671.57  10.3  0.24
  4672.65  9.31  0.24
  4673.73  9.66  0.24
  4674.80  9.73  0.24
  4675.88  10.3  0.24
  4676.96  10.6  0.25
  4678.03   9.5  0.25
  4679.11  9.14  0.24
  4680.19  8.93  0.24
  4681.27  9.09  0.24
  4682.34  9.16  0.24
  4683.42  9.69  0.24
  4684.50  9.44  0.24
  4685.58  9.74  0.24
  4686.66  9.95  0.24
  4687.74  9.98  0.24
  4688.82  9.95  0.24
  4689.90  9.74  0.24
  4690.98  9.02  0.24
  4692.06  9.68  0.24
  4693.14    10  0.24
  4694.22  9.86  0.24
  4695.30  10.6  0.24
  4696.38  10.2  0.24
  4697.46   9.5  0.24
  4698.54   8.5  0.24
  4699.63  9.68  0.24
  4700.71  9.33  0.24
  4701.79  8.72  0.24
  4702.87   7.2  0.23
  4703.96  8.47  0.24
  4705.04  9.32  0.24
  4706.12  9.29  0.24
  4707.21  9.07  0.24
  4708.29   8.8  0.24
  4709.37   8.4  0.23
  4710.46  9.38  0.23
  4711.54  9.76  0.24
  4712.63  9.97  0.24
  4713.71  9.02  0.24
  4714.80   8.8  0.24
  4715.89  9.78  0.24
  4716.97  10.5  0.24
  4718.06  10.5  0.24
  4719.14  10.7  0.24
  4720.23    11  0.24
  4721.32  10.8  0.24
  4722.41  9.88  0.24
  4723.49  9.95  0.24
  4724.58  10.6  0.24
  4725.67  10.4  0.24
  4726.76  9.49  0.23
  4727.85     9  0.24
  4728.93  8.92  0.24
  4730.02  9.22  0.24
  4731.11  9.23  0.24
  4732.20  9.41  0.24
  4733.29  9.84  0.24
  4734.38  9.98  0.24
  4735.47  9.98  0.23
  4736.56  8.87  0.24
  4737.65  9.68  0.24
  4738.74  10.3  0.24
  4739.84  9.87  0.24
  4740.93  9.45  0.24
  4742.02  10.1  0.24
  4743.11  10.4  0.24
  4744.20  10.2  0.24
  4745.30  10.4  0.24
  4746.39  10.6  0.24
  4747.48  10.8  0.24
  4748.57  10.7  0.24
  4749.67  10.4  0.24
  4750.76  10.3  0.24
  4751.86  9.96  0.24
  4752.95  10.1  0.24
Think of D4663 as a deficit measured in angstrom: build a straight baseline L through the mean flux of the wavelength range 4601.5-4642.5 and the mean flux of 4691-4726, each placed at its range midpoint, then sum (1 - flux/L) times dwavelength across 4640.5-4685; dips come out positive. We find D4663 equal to 1.4 angstrom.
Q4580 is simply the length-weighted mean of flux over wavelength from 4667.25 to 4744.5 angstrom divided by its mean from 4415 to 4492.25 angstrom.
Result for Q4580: 1.13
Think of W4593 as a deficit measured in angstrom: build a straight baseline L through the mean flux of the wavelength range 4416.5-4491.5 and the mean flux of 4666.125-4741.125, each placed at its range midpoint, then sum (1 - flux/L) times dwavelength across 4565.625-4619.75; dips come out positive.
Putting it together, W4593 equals -4.4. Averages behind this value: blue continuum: 8.49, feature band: 9.8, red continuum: 9.54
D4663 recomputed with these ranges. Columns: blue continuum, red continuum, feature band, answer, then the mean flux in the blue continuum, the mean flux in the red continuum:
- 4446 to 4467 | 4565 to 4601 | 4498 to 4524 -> -3.7 angstrom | 8.02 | 9.7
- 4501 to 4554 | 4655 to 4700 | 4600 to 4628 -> -1.3 angstrom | 9.42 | 9.65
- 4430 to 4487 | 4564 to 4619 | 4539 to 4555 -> -0.4 angstrom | 8.49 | 9.79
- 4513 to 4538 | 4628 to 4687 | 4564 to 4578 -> -1.2 angstrom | 8.94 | 9.64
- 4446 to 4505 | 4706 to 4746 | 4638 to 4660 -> -0.2 angstrom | 8.8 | 9.76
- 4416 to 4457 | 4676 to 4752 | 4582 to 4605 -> -1.3 angstrom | 8.3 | 9.7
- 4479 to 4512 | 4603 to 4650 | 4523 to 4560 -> 1.7 angstrom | 9.47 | 9.91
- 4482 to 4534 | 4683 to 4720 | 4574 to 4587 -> -0.1 angstrom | 9.36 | 9.5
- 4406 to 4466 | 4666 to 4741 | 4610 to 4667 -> -4.2 angstrom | 8.07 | 9.54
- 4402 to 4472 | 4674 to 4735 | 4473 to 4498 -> -2.7 angstrom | 7.96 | 9.59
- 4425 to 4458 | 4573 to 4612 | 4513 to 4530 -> -0.4 angstrom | 8.25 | 9.72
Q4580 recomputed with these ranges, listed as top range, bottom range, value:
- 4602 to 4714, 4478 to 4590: 1.02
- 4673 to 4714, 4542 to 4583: 0.97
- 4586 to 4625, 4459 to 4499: 1.12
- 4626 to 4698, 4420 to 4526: 1.09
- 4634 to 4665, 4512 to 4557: 1.05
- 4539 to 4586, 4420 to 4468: 1.20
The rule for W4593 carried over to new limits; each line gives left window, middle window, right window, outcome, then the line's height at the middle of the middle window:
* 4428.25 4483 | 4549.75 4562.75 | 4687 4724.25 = -1.5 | 8.88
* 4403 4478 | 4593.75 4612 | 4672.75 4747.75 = -1.4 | 9.04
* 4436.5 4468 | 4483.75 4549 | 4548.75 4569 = -1.2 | 9.22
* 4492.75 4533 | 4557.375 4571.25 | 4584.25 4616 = -0.7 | 9.62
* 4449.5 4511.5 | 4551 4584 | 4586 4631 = -0.8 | 9.61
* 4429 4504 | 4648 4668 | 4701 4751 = -0.3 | 9.45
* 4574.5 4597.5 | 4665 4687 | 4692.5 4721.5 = 0.3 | 9.53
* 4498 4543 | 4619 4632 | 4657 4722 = -0.9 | 9.54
